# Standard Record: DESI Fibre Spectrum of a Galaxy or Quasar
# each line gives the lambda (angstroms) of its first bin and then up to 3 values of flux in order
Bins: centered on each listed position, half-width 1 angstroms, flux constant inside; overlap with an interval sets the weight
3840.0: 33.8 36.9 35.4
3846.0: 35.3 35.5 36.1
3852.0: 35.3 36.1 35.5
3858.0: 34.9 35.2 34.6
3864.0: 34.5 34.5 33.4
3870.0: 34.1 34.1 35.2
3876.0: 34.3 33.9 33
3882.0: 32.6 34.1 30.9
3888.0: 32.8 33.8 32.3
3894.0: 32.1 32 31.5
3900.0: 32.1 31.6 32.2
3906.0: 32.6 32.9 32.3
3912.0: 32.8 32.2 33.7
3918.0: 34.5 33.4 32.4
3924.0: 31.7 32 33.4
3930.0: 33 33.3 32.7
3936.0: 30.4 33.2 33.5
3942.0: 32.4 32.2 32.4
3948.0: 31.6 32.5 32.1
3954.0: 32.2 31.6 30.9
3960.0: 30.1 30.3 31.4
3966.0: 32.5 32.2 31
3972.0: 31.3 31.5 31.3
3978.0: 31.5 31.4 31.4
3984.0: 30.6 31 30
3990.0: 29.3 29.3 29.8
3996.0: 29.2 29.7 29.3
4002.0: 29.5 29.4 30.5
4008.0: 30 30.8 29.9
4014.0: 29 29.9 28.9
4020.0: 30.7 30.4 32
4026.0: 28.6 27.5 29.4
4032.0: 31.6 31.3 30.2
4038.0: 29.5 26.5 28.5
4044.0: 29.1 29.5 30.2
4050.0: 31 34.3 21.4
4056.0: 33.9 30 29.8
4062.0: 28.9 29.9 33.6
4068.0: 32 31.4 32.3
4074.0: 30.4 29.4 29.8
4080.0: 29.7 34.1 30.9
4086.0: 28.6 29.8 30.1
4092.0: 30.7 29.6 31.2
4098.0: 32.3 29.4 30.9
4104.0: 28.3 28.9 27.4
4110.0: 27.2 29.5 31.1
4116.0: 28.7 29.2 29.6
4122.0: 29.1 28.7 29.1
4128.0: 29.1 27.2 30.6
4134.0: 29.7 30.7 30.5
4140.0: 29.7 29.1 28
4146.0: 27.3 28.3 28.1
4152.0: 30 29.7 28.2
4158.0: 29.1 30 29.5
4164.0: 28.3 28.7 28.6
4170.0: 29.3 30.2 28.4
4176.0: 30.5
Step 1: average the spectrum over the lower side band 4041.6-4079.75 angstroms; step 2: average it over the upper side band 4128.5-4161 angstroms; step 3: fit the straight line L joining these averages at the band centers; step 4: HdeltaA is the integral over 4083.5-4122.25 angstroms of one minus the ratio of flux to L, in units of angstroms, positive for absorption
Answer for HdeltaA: 0.1 angstroms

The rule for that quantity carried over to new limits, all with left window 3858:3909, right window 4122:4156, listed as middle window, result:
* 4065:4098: -1.0 angstroms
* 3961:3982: 0.2 angstroms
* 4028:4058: 1.0 angstroms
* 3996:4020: 1.1 angstroms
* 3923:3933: 0.0 angstroms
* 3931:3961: 0.1 angstroms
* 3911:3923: -0.2 angstroms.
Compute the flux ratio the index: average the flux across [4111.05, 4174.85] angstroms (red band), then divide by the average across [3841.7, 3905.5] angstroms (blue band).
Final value 0.9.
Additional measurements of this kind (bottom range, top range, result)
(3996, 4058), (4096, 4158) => 0.98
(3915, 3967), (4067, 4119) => 0.93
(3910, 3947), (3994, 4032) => 0.91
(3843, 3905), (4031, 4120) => 0.89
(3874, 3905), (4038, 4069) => 0.91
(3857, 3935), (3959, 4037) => 0.92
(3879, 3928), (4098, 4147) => 0.90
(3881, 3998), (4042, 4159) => 0.93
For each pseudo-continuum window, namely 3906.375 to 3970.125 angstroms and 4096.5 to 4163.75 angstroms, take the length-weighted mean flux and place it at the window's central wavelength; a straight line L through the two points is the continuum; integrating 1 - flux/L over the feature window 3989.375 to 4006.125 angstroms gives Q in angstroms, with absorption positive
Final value 1.0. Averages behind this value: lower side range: 32.3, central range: 29.5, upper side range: 29.2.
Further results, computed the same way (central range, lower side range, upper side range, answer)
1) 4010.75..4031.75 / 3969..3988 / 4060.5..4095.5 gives 0.83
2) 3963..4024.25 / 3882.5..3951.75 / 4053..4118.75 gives 1.84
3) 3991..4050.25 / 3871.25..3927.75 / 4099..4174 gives 2.35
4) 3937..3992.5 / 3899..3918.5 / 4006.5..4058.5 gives -0.22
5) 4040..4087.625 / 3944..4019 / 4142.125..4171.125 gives -0.77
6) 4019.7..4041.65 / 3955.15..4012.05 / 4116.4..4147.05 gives 0.30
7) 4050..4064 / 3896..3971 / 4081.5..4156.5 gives 0.26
